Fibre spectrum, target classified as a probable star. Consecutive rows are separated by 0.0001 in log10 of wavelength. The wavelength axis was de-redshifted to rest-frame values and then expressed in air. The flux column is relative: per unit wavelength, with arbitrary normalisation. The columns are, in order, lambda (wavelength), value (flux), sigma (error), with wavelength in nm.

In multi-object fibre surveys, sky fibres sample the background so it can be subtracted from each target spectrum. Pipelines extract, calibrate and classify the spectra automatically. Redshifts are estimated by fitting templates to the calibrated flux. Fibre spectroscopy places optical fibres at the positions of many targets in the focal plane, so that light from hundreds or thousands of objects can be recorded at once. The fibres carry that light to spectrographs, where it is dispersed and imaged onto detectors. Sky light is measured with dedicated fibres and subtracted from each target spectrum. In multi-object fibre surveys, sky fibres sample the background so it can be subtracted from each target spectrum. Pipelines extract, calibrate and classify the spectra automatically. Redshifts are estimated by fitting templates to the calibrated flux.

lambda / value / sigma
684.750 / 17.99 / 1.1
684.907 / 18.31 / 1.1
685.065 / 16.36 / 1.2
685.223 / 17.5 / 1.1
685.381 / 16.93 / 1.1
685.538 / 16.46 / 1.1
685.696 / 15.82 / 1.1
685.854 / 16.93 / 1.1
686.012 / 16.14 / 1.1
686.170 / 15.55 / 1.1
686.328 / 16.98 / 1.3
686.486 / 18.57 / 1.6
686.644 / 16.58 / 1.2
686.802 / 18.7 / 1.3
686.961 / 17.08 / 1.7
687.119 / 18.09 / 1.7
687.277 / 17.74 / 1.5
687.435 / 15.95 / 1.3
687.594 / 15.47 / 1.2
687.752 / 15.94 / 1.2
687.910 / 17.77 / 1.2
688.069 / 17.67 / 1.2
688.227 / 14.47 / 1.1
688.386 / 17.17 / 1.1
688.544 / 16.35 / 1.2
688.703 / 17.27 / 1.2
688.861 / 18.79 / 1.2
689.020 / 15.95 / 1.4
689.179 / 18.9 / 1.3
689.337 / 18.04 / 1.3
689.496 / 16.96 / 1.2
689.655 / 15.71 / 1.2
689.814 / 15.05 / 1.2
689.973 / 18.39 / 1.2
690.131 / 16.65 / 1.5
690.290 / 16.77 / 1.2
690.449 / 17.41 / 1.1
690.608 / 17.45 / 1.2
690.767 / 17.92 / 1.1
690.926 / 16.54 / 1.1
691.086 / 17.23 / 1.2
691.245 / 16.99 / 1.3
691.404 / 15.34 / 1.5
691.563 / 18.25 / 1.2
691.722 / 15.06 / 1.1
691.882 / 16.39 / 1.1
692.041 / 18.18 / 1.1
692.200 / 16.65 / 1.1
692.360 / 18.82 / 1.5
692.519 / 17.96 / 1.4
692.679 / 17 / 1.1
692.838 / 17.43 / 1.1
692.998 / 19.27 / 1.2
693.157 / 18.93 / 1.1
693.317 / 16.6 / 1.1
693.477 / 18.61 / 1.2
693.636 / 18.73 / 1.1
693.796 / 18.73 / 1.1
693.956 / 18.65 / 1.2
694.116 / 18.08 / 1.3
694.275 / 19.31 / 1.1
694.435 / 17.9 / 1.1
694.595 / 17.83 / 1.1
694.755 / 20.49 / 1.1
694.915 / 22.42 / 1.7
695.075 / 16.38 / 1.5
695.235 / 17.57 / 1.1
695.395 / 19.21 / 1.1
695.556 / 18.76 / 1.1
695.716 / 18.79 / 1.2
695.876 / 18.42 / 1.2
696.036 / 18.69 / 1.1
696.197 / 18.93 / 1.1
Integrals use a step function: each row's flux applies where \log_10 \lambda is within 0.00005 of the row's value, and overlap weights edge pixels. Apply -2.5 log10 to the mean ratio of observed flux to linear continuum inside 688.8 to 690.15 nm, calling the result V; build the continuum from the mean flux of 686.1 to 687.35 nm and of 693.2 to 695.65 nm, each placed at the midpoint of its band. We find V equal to 0.04 mag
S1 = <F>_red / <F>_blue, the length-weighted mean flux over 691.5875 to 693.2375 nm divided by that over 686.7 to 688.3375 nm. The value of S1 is 1.0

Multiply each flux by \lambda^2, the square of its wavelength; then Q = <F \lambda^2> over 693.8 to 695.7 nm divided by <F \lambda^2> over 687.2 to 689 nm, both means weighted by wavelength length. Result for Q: 1.1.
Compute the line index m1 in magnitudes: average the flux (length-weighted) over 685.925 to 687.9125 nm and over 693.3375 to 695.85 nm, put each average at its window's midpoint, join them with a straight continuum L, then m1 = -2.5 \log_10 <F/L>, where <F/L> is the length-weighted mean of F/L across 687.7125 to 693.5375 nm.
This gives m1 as 0.04 mag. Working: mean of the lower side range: 16.9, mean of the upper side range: 18.7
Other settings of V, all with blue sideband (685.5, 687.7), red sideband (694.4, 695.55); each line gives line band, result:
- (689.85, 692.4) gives 0.05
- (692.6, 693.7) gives 0.02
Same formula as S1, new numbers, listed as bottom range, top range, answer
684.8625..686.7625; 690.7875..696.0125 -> 1.07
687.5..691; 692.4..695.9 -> 1.09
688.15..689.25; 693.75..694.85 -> 1.11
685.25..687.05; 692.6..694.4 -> 1.08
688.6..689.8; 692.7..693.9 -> 1.06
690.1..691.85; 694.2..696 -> 1.12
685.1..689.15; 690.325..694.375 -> 1.05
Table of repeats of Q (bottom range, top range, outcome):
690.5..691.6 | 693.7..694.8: 1.10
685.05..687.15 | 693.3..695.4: 1.13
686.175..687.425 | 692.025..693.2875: 1.05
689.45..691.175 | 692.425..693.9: 1.08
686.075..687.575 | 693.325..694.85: 1.11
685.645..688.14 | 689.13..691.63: 1.02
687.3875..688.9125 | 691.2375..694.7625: 1.09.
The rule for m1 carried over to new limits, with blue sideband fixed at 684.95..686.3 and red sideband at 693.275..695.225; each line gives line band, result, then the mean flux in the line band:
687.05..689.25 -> 0.01 mag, 17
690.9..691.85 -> 0.09 mag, 16.5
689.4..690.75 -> 0.05 mag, 16.9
